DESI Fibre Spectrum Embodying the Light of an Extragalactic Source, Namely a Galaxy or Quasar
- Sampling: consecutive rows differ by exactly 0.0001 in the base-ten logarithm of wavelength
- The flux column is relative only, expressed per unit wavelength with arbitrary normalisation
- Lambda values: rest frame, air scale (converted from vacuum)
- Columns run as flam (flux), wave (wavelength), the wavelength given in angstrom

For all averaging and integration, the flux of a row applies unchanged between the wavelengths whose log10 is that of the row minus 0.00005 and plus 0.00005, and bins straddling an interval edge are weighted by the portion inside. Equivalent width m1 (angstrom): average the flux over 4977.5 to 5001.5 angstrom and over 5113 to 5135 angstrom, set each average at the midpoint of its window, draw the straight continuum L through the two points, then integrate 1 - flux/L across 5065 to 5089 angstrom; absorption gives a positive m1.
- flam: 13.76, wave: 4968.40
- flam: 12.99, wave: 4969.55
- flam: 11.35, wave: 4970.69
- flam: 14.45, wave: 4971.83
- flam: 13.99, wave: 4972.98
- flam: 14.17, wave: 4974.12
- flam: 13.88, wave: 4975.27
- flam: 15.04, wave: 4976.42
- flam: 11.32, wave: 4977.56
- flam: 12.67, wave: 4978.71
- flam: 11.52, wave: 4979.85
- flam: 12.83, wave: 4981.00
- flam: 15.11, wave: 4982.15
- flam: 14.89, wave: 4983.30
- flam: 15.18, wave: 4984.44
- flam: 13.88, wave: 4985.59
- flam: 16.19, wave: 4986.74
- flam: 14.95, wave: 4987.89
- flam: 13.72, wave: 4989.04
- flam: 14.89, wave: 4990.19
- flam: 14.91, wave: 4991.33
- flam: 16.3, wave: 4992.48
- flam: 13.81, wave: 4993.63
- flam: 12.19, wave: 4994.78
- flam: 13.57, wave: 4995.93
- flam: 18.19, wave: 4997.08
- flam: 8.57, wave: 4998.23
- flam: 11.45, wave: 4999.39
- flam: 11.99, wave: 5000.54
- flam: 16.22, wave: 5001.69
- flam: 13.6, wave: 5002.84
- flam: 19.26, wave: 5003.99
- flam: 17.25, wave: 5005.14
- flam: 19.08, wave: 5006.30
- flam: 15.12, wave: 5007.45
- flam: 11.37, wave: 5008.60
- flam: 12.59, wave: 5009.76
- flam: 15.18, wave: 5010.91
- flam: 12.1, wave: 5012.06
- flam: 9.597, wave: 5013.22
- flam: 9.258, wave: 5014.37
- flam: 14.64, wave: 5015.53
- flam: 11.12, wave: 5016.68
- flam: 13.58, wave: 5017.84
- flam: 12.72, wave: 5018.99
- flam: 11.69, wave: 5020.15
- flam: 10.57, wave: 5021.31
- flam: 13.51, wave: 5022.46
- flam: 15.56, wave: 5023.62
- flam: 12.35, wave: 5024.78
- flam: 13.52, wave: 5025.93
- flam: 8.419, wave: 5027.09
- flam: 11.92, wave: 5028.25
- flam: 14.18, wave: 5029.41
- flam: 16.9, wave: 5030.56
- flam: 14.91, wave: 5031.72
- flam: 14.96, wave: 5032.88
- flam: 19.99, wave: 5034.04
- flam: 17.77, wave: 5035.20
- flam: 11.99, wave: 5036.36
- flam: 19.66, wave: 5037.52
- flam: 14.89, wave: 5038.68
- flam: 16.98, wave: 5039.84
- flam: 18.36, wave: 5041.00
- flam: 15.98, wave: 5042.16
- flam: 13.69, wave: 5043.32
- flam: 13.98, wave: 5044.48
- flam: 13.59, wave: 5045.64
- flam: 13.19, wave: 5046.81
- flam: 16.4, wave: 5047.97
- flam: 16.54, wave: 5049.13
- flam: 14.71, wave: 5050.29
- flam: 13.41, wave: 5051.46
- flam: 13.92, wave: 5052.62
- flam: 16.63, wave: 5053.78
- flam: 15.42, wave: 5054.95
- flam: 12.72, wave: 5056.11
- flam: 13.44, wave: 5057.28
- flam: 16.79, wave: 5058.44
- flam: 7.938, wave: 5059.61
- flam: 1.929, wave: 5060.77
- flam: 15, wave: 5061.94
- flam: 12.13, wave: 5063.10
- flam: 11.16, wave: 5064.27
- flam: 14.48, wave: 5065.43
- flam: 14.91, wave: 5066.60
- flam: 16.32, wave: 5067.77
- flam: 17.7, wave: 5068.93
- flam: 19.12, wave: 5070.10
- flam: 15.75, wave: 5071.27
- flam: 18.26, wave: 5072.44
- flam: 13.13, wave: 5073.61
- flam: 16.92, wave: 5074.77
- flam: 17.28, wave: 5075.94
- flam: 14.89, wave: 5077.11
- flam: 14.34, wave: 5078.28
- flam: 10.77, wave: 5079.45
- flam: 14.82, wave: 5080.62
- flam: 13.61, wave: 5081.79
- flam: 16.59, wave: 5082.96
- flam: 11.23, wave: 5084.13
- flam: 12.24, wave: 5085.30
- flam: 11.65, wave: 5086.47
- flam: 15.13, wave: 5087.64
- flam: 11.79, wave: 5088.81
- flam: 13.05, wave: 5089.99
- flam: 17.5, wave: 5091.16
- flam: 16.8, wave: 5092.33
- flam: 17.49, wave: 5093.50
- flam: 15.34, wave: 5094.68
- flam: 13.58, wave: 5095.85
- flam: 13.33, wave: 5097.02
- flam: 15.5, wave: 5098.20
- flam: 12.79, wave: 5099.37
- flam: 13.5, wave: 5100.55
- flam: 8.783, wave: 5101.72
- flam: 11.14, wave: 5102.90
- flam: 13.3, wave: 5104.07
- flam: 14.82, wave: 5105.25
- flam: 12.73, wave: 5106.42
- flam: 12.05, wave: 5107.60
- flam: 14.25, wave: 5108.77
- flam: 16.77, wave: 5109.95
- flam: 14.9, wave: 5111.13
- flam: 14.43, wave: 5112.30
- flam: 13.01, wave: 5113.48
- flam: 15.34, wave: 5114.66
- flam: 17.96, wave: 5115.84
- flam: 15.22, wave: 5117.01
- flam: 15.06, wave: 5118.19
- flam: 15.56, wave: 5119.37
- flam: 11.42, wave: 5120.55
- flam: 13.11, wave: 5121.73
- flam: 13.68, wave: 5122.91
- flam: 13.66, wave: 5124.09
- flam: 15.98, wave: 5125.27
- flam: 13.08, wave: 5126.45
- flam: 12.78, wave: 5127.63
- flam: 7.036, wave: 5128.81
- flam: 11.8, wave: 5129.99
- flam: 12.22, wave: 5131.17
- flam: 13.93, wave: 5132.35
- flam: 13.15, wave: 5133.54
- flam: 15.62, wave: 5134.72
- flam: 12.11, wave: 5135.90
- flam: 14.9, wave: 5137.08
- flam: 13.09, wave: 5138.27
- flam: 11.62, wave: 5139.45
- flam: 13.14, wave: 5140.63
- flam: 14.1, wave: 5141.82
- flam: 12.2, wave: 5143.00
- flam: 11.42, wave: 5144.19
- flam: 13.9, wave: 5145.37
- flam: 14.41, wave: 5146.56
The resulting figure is -2.0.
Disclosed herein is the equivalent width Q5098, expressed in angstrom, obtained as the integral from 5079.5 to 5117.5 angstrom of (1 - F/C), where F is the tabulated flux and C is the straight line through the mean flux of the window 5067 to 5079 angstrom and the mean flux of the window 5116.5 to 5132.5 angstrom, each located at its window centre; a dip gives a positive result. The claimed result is 1.7 angstrom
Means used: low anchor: 16.3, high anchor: 13.1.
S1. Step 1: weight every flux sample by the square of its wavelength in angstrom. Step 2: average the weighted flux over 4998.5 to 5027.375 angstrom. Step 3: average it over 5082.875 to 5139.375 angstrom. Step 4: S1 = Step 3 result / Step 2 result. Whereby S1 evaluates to 1.1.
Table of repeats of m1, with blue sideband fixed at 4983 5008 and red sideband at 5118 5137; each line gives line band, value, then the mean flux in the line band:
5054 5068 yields 1.3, 12.7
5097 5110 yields 0.3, 13.1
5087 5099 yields -1.2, 14.9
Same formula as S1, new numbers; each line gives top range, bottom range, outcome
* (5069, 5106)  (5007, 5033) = 1.15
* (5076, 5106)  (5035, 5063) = 0.98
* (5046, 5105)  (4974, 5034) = 1.05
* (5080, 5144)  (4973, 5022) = 1.04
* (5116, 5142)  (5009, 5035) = 1.05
